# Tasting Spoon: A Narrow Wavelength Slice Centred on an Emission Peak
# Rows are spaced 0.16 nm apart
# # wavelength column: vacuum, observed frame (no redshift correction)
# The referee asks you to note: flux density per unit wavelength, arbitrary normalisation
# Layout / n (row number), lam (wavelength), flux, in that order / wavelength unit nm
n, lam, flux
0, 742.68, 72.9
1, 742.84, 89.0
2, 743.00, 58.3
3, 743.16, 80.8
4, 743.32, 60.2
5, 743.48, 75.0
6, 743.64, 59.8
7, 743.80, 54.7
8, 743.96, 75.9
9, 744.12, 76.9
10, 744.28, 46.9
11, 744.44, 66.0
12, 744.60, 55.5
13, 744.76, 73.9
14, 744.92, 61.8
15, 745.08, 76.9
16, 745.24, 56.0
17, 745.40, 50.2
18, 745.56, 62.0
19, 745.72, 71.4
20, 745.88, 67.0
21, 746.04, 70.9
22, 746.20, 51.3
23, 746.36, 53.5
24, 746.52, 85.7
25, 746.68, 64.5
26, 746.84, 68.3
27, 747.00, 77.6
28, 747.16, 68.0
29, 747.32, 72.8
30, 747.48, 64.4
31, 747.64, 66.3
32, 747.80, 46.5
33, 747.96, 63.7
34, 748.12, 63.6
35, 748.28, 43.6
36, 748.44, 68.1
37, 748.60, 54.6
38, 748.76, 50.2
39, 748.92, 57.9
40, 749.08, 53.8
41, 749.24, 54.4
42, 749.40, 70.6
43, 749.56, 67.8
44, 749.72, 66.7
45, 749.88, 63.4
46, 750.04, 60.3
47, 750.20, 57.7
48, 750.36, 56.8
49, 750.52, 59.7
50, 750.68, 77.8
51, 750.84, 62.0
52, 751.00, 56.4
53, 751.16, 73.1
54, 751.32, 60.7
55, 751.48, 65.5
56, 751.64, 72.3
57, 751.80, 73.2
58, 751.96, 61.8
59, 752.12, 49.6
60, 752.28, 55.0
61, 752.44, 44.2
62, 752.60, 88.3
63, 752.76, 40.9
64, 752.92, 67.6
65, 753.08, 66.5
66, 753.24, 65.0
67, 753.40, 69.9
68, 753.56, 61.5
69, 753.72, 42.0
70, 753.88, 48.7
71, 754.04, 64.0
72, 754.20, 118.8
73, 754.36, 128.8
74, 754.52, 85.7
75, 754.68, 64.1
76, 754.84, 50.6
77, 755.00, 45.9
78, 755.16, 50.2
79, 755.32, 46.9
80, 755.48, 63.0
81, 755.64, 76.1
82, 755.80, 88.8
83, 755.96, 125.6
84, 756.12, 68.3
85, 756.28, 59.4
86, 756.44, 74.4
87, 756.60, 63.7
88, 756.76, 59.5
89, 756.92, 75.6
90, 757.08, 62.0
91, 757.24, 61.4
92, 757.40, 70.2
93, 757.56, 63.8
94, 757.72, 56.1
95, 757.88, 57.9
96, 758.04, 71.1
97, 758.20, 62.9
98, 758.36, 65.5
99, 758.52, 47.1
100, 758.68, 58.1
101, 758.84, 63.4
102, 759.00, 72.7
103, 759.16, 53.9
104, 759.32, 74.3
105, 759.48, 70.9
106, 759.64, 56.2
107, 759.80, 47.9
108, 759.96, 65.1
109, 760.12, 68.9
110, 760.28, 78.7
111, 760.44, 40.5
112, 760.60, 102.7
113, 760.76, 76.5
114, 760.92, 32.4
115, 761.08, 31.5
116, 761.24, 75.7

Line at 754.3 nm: [S II] 6716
